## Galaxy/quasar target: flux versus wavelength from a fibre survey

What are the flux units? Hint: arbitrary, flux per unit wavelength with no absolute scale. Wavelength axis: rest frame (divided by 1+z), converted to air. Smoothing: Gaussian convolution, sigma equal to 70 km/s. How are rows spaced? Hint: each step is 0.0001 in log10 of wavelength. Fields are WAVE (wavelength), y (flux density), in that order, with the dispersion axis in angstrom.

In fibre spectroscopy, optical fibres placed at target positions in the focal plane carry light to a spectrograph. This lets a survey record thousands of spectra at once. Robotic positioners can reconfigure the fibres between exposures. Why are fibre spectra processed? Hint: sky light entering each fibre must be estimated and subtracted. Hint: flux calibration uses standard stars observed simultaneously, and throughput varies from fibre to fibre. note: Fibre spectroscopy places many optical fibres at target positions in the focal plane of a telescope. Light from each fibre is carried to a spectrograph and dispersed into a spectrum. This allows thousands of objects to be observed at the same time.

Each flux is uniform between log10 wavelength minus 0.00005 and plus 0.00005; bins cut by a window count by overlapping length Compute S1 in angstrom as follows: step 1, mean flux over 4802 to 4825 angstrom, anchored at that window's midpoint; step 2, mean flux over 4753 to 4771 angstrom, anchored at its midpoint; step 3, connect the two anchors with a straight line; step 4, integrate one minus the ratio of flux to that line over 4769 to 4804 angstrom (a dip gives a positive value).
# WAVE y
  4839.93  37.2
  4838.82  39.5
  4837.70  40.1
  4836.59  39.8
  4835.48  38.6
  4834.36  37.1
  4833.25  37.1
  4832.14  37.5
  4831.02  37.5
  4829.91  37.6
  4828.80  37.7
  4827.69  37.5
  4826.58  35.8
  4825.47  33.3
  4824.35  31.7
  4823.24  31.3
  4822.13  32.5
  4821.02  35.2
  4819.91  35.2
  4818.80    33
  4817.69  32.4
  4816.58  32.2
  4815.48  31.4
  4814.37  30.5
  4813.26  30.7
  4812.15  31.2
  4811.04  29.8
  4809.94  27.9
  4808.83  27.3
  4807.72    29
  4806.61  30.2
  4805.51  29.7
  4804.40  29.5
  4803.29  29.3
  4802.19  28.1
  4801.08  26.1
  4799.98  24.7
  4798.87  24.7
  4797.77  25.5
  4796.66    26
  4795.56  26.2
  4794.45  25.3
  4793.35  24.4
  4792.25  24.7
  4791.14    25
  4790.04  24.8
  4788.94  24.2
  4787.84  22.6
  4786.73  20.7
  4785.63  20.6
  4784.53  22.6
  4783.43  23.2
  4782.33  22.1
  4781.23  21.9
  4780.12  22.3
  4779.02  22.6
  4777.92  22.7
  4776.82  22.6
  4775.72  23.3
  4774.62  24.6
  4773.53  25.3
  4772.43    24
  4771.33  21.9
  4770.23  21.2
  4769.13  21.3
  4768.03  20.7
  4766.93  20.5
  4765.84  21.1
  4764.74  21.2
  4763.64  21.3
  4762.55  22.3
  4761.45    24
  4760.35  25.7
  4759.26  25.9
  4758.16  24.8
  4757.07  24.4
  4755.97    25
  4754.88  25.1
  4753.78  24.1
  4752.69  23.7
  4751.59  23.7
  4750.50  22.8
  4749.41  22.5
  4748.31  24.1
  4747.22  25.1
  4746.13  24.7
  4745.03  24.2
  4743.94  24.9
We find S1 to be 3.70 angstrom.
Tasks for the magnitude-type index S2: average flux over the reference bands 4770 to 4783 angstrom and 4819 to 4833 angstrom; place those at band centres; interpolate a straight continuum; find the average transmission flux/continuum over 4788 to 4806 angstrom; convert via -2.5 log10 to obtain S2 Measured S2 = 0.08 mag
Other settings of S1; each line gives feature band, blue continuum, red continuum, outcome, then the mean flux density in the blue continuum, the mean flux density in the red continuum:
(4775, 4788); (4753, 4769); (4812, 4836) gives 2.21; 23.3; 34.5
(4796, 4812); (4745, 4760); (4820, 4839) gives 2.28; 24.3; 36.4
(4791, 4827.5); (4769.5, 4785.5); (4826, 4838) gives 2.38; 22.8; 37.8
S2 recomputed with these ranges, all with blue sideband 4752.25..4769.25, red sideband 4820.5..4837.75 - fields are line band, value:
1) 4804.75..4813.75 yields 0.10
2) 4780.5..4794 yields 0.22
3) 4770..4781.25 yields 0.13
